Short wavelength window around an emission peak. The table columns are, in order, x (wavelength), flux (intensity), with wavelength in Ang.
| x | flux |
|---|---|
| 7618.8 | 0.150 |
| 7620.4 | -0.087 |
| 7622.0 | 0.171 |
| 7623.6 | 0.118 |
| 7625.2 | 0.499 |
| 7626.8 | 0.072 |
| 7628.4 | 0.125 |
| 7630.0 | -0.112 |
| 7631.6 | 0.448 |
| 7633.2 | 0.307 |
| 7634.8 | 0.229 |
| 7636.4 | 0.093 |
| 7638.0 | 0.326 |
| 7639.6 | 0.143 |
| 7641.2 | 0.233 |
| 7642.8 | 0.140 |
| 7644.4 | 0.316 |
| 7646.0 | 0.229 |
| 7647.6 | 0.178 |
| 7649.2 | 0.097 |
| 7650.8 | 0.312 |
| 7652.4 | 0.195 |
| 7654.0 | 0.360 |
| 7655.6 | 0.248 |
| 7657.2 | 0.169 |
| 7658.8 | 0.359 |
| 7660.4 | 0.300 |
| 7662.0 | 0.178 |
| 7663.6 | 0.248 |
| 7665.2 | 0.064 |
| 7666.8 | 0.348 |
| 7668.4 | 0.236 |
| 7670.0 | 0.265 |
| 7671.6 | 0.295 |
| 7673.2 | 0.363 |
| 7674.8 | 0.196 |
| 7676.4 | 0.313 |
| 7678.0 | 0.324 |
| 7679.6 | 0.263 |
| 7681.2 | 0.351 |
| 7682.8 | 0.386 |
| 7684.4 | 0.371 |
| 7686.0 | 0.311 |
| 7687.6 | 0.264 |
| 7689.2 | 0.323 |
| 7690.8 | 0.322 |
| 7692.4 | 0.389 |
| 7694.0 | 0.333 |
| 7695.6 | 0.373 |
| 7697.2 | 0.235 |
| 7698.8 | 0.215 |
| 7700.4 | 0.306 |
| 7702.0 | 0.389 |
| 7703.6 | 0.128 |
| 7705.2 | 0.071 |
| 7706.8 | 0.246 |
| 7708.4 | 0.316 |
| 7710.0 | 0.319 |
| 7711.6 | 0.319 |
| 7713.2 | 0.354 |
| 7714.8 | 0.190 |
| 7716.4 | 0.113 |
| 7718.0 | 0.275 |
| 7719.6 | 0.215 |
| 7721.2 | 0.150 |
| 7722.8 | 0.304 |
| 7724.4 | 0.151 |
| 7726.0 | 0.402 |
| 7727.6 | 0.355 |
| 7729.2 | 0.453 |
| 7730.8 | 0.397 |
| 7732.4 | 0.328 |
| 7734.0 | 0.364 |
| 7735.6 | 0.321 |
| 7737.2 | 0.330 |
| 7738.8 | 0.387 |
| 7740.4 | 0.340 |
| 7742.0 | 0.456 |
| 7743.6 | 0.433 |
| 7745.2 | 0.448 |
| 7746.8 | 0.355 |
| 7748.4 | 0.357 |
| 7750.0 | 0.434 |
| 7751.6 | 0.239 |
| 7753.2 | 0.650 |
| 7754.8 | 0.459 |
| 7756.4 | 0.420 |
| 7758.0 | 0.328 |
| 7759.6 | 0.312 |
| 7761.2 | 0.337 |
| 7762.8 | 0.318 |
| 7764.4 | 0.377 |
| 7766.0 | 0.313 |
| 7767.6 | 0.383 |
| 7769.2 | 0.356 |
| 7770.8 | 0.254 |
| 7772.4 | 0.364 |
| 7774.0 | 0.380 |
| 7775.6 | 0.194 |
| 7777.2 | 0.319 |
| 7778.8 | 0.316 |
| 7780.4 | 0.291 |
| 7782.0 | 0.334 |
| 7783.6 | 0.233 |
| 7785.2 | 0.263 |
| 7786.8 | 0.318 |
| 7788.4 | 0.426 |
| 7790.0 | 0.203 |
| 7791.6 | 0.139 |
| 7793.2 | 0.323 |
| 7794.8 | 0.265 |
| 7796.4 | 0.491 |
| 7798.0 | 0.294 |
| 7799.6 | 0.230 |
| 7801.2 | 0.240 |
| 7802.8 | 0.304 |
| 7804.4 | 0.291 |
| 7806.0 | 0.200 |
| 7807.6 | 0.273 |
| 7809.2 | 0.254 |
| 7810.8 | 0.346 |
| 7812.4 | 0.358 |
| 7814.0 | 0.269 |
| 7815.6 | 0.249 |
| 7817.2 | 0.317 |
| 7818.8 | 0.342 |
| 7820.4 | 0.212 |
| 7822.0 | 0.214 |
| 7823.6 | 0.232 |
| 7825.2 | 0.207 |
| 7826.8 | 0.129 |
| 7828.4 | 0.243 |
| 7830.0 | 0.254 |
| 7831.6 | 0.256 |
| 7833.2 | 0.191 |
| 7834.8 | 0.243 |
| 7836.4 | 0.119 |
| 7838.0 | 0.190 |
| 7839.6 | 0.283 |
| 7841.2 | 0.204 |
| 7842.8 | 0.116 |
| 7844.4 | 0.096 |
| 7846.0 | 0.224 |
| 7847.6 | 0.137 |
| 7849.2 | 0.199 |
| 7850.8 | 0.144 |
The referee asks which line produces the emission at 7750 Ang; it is C III]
